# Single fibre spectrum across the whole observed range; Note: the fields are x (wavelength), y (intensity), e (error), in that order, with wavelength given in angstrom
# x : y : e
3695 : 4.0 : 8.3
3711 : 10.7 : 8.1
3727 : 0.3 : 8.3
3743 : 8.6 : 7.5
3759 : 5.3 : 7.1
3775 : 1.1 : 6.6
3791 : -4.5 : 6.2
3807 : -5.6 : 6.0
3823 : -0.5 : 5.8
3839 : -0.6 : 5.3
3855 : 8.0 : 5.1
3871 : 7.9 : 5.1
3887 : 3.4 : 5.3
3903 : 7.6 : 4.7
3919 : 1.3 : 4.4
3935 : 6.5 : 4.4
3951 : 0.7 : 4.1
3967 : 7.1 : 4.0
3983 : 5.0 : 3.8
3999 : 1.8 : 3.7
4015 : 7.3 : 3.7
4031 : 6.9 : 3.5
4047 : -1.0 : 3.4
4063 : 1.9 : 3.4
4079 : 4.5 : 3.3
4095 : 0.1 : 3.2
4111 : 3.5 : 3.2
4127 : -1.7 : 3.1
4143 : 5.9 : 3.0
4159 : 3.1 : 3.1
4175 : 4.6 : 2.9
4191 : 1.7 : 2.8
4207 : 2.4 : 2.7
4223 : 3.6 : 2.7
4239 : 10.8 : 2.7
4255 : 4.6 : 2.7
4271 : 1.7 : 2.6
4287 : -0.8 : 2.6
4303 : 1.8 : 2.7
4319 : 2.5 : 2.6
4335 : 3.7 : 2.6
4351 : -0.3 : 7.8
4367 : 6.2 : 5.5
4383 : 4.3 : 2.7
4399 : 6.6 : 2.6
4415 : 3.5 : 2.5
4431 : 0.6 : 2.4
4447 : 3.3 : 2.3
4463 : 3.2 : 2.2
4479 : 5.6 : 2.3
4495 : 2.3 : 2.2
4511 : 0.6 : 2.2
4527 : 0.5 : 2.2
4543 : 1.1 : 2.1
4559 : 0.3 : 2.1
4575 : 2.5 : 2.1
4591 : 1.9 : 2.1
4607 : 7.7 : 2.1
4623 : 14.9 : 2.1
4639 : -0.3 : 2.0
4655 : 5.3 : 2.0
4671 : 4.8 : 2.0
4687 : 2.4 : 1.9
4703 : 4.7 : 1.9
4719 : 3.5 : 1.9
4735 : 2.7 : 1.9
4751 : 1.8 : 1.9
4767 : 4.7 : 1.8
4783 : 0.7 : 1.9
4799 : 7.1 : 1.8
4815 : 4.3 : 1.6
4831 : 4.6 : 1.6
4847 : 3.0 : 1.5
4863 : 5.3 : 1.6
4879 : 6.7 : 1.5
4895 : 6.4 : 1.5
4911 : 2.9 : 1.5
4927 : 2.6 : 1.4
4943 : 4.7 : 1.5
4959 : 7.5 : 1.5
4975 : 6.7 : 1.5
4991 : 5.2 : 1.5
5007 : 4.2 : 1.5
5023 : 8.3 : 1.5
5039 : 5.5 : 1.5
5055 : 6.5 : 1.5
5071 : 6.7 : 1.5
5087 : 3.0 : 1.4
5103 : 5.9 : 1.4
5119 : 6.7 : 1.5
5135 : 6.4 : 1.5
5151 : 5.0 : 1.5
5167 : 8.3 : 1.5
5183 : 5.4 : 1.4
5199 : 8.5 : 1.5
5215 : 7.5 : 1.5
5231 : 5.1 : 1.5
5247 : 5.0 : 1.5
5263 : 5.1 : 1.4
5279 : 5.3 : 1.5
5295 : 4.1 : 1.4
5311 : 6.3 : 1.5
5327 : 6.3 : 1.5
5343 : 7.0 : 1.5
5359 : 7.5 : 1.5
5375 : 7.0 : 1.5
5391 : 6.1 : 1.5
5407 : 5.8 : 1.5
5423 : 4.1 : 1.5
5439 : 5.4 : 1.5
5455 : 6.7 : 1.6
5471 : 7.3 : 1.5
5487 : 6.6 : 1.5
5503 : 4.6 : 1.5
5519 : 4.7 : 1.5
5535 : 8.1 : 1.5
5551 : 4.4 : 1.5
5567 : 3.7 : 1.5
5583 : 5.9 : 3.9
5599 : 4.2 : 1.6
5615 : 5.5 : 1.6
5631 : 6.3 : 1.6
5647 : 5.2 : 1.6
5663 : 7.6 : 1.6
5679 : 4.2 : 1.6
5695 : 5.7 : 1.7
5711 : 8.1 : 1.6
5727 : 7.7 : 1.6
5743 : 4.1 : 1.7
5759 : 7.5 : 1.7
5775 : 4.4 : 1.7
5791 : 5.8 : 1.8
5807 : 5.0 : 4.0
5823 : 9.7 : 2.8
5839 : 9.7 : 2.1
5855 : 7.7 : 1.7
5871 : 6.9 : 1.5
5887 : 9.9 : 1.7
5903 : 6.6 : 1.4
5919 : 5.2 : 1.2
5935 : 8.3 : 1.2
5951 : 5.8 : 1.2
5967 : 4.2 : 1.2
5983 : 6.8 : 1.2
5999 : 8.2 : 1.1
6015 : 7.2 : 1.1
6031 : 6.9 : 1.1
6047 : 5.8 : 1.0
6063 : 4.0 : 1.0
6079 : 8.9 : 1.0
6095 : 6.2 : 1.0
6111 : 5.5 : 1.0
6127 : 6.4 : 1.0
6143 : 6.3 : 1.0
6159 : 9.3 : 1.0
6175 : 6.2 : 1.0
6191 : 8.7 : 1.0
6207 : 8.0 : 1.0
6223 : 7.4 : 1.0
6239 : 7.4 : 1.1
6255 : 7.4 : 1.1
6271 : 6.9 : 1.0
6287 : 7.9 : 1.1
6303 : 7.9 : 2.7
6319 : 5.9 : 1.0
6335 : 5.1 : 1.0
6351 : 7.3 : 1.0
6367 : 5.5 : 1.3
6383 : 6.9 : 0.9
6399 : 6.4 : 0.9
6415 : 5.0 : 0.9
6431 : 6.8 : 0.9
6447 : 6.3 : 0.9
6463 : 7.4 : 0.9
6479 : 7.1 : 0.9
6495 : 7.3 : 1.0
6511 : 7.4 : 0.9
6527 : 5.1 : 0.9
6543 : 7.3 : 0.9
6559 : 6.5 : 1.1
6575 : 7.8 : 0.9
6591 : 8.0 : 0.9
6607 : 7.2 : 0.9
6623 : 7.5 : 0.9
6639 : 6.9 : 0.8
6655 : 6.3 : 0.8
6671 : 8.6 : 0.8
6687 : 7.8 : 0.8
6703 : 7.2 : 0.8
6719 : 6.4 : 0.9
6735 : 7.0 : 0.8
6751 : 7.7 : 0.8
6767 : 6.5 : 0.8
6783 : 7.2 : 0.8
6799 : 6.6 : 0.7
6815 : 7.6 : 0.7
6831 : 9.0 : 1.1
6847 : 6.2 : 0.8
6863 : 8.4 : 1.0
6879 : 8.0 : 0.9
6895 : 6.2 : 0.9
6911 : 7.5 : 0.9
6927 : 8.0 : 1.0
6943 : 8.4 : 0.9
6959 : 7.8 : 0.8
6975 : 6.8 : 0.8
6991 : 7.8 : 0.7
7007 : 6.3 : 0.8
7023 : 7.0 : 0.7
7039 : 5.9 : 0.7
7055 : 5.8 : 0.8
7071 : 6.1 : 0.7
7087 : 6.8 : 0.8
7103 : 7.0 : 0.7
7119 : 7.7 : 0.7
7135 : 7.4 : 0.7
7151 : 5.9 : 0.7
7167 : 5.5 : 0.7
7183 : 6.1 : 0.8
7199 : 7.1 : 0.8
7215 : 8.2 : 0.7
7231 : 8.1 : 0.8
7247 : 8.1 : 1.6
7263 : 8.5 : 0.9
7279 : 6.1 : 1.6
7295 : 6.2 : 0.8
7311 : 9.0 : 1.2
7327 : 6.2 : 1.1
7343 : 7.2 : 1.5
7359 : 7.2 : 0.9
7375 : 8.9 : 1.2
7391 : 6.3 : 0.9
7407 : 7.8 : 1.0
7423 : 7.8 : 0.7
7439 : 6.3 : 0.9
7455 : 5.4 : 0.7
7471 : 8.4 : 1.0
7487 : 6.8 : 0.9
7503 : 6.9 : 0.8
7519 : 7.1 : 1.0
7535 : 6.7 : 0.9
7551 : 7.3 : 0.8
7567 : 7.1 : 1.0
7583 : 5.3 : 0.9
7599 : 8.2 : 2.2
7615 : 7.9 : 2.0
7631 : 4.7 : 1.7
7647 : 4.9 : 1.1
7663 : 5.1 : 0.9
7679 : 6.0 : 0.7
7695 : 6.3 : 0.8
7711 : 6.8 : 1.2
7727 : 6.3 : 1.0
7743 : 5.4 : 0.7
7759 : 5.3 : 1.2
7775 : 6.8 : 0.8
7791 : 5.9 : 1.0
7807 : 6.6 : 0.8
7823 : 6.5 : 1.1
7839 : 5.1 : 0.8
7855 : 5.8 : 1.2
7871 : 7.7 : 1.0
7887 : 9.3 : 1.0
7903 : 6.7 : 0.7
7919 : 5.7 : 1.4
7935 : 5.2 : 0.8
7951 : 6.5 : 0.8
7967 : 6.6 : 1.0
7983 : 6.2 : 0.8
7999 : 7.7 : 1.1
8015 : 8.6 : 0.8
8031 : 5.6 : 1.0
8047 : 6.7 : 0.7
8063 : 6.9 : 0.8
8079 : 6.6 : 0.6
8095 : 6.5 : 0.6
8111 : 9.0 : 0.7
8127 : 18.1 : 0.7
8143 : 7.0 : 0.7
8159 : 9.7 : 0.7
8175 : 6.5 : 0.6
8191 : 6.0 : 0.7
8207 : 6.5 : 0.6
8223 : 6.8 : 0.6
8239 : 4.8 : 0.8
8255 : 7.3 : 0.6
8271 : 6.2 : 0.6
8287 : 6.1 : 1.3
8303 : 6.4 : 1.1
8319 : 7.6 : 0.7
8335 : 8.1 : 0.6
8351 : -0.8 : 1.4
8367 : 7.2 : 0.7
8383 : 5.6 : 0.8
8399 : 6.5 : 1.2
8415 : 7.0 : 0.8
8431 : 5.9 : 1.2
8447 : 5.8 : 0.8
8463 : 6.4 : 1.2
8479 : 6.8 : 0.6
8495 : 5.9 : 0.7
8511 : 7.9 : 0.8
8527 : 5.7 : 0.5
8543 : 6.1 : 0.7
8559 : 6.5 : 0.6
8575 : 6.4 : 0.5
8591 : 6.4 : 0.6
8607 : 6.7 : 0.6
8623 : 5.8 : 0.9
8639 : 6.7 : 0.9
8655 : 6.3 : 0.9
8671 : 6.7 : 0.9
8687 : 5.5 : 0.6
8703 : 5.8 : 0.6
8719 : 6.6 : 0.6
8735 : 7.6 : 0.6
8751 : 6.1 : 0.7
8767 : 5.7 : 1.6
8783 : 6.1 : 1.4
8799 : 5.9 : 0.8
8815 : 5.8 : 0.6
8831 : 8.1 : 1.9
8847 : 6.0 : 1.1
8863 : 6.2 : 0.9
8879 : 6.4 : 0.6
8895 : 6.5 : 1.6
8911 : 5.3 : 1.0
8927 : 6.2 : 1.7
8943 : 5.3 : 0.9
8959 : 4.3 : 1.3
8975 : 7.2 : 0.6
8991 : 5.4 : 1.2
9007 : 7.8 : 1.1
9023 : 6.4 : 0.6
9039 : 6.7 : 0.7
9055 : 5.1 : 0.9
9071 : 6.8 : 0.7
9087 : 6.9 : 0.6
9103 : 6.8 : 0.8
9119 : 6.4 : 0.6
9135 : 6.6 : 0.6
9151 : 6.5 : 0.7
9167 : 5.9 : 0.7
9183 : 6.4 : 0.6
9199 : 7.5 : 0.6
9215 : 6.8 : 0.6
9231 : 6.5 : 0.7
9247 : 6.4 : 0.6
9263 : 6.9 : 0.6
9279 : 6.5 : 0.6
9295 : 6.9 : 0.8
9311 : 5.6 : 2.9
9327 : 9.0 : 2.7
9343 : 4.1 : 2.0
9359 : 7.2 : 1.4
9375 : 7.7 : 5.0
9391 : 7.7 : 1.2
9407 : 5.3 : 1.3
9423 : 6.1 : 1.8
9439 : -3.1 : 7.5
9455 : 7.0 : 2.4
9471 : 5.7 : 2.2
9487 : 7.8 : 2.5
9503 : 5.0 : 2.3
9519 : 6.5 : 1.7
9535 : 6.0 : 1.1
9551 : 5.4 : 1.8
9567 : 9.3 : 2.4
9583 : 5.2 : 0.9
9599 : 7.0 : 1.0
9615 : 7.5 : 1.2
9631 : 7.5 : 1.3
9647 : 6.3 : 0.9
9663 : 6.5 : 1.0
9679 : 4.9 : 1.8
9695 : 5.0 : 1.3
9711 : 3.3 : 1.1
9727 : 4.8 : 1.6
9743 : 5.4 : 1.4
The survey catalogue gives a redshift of 0.24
